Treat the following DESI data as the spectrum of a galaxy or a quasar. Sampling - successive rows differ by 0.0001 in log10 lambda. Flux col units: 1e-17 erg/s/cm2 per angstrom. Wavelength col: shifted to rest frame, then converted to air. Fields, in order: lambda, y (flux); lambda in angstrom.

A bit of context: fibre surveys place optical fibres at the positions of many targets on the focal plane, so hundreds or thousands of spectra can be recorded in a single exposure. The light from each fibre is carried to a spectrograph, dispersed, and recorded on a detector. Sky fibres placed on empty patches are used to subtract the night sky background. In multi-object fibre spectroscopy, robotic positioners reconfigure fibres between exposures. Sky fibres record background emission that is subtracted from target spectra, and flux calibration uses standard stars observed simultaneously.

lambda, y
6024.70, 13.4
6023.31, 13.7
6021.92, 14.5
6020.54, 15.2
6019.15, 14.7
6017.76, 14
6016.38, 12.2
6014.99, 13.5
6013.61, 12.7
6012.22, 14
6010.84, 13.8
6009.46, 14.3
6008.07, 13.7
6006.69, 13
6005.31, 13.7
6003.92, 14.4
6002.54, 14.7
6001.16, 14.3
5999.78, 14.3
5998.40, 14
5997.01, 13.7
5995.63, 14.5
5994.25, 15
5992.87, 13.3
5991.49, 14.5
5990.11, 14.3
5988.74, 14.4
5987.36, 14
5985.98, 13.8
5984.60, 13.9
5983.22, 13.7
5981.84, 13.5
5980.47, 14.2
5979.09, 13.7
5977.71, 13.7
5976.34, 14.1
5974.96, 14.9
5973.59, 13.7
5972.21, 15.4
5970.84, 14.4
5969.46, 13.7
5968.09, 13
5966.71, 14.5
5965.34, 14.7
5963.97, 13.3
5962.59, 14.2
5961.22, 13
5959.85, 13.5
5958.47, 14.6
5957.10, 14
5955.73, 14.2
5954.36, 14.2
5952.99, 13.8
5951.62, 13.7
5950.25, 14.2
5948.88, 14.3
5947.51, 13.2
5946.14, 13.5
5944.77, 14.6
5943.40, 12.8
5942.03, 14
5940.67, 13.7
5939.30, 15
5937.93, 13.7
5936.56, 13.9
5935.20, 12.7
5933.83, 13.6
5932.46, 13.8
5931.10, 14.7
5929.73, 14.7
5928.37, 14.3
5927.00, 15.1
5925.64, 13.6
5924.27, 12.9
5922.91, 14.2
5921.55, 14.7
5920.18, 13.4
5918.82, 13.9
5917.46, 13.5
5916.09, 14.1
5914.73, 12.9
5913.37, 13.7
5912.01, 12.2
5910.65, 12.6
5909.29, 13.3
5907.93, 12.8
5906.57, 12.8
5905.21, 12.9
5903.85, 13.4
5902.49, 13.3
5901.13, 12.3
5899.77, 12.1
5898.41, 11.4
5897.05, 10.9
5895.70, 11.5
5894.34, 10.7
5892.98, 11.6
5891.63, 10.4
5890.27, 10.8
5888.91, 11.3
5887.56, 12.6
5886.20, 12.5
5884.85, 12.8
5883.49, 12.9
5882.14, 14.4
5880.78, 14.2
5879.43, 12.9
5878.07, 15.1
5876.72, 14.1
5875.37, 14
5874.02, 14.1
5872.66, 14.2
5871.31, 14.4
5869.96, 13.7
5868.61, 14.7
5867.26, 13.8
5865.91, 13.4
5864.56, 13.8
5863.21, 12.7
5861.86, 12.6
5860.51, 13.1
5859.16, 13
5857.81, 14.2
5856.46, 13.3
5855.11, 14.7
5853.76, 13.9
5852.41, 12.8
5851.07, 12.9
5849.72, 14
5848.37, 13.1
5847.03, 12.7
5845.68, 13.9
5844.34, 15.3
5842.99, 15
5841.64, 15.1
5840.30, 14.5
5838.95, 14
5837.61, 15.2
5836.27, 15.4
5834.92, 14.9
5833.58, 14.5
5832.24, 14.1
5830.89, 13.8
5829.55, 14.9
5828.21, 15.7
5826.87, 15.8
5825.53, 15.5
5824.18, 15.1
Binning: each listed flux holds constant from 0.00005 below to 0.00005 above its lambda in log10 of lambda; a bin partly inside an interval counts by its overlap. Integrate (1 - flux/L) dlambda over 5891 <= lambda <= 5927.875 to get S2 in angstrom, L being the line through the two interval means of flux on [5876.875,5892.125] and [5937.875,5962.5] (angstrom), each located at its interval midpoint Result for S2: 1.1 angstrom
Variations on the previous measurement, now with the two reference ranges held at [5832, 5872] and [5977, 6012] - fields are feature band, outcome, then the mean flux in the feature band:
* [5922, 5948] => 0.16 angstrom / 13.9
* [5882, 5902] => 3.08 angstrom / 11.8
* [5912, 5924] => 0.26 angstrom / 13.7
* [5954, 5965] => 0.09 angstrom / 13.9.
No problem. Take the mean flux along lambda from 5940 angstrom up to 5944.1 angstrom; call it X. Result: 13.5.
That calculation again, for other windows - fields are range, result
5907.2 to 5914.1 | 12.9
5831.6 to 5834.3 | 14.3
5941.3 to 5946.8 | 13.7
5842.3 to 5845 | 15.1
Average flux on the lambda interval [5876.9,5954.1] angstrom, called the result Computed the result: 13.2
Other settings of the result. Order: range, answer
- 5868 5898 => 12.9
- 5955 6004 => 14.1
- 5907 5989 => 13.9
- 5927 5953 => 13.9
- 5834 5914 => 13.3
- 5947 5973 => 14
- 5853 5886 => 13.7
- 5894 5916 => 12.5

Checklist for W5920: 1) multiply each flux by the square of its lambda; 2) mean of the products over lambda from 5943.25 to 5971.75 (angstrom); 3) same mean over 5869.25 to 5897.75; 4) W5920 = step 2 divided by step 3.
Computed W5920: 1.11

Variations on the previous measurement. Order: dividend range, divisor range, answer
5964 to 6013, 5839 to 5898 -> 1.10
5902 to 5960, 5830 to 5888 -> 1.01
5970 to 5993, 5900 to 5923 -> 1.09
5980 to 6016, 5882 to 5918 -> 1.16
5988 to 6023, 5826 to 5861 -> 1.04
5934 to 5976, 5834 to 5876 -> 1.03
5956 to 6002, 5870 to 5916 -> 1.13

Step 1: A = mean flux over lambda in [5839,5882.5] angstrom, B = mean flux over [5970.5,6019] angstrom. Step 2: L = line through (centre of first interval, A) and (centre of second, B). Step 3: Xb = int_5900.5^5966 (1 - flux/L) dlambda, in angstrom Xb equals 1.1 angstrom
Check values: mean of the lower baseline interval 13.9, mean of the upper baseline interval 14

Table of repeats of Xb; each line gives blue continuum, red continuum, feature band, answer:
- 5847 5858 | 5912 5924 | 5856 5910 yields 2.6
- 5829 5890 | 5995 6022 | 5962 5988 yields -0.2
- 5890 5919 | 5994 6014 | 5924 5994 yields -3.7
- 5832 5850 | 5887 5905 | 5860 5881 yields -1.3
